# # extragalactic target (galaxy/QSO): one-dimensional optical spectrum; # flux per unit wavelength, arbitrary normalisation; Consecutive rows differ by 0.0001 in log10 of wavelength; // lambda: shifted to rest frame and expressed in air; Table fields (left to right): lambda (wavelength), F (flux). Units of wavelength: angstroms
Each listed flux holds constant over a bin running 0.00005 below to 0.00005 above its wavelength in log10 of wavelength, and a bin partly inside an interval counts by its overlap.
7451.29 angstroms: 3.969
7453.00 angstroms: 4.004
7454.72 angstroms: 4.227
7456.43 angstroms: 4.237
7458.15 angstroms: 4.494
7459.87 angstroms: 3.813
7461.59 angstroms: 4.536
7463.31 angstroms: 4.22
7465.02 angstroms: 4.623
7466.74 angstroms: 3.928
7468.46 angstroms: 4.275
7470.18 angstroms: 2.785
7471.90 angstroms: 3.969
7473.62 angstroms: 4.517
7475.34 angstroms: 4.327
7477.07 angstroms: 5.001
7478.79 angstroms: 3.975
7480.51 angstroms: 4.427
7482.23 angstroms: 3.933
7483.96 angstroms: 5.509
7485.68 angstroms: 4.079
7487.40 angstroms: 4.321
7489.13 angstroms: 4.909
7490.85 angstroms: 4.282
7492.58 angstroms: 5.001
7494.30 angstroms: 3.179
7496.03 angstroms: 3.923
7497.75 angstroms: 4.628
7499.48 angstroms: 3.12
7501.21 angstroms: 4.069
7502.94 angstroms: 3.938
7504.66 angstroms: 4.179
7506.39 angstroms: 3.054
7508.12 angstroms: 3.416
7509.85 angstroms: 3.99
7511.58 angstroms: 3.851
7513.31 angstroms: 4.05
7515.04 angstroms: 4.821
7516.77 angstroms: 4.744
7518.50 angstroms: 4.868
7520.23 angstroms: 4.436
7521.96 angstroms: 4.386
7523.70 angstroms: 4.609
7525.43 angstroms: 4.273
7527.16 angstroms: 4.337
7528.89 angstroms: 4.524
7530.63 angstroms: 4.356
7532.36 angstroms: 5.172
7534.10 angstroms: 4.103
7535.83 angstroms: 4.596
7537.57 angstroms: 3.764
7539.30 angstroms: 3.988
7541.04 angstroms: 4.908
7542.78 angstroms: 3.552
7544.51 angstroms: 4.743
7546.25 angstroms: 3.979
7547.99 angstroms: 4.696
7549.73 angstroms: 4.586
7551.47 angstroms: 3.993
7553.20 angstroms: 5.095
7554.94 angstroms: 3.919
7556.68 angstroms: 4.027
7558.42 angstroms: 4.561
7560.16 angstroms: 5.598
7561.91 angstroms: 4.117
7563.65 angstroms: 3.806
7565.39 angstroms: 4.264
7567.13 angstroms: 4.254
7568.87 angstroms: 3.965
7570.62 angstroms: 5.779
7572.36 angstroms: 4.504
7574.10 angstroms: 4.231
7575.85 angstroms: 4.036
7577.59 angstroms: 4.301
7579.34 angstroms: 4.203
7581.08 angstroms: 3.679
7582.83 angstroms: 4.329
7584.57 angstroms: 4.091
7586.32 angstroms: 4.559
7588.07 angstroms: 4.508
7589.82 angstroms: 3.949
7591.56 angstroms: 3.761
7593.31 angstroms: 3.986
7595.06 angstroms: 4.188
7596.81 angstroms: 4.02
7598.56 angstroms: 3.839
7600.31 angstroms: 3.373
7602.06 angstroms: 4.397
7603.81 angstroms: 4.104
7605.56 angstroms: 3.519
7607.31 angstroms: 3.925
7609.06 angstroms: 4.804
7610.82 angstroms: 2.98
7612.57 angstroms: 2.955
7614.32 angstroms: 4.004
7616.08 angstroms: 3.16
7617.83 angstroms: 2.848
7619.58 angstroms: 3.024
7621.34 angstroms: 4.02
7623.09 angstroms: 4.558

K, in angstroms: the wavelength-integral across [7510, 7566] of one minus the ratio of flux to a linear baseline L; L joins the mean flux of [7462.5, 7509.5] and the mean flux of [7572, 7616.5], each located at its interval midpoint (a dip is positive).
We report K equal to -4.6 angstroms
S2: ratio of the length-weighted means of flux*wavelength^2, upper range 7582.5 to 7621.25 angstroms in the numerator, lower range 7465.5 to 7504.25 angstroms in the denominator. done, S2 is 0.94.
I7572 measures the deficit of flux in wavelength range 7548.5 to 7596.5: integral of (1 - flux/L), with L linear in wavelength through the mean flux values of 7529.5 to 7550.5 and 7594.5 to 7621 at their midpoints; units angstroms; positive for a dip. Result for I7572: -3.2 angstroms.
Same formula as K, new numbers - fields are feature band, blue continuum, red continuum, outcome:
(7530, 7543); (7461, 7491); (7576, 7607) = -0.53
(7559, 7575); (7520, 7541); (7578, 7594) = -1.08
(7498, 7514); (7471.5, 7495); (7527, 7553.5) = 2.28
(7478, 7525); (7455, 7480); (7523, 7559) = 0.71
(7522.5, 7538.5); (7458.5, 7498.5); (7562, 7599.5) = -0.67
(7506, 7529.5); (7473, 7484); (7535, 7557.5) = 0.53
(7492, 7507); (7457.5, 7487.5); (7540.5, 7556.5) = 1.41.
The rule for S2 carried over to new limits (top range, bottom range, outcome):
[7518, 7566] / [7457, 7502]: 1.06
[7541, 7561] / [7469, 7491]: 1.05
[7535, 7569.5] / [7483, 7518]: 1.05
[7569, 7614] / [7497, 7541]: 0.98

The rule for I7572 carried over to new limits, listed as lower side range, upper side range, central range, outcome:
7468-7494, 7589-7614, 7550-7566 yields -1.4 angstroms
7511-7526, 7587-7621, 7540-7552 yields -0.3 angstroms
